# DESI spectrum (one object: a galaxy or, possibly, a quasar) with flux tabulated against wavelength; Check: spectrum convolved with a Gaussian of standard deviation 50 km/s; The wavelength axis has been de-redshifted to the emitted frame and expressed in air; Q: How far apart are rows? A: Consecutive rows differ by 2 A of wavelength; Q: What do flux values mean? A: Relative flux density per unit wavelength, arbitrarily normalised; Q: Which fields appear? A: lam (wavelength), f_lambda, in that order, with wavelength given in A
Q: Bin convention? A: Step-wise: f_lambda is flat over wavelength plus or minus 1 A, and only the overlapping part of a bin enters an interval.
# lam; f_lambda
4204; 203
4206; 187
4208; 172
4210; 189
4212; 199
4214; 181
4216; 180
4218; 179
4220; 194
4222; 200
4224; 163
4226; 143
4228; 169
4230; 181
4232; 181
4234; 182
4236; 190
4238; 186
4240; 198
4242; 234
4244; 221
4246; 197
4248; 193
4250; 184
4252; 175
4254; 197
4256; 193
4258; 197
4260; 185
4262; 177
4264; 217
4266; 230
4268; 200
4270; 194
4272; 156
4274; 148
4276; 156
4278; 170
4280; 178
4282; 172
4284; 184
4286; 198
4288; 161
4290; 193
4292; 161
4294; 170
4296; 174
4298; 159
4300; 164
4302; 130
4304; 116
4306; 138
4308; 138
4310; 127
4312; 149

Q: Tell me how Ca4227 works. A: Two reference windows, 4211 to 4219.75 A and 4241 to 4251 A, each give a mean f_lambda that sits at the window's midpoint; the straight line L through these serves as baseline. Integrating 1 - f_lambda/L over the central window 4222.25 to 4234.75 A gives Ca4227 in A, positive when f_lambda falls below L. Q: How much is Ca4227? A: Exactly 1.5 A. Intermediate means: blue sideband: 186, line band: 171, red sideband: 206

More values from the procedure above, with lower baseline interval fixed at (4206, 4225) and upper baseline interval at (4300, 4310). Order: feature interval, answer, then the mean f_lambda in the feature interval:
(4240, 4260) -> -4.1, 198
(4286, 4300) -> -3.1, 171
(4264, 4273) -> -2.5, 197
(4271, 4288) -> -2.5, 170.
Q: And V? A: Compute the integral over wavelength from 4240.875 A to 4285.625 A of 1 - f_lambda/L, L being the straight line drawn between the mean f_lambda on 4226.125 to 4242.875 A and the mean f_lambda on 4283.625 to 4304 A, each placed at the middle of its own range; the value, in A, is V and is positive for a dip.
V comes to -3.0 A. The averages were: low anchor 187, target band 189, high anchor 166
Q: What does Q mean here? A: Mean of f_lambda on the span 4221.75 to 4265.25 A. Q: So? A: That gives 189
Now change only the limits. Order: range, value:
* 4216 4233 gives 176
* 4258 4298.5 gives 180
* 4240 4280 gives 191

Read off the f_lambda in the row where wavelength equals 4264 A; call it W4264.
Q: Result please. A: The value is 217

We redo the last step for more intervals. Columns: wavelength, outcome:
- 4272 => 156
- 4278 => 170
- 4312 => 149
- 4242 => 234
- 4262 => 177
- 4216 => 180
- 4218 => 179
